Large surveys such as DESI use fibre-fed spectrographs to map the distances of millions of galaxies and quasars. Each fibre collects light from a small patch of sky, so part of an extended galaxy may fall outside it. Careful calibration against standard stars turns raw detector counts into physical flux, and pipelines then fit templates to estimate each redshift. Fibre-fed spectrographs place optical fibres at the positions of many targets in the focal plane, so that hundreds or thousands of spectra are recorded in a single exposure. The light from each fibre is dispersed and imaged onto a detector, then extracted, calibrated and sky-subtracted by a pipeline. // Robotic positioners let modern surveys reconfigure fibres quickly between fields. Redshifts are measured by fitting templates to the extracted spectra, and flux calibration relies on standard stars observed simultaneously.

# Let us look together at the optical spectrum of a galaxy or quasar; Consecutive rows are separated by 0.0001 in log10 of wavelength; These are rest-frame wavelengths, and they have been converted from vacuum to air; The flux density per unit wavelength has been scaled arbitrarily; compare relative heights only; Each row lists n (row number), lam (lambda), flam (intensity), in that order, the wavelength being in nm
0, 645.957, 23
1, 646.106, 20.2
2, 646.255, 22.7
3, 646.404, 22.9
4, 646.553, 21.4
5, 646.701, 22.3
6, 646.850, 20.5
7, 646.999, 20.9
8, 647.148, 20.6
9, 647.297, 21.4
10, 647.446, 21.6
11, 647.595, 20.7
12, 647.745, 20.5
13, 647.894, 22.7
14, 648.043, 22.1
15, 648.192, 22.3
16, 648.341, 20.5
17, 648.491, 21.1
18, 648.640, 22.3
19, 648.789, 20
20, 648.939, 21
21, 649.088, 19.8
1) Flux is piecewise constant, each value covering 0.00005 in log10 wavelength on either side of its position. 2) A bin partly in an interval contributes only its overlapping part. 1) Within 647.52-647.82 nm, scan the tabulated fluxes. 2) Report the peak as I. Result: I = 20.7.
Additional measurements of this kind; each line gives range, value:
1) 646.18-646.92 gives 22.9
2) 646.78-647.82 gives 21.6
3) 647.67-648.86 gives 22.7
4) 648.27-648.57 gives 21.1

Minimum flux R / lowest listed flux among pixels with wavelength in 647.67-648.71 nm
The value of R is 20.5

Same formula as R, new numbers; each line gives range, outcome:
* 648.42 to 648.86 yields 20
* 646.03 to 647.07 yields 20.2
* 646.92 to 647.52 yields 20.6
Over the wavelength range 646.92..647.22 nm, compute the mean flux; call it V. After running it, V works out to 20.7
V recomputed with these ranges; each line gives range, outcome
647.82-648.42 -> 21.9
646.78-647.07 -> 20.7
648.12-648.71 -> 21.5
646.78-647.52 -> 21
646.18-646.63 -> 22.3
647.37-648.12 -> 21.5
